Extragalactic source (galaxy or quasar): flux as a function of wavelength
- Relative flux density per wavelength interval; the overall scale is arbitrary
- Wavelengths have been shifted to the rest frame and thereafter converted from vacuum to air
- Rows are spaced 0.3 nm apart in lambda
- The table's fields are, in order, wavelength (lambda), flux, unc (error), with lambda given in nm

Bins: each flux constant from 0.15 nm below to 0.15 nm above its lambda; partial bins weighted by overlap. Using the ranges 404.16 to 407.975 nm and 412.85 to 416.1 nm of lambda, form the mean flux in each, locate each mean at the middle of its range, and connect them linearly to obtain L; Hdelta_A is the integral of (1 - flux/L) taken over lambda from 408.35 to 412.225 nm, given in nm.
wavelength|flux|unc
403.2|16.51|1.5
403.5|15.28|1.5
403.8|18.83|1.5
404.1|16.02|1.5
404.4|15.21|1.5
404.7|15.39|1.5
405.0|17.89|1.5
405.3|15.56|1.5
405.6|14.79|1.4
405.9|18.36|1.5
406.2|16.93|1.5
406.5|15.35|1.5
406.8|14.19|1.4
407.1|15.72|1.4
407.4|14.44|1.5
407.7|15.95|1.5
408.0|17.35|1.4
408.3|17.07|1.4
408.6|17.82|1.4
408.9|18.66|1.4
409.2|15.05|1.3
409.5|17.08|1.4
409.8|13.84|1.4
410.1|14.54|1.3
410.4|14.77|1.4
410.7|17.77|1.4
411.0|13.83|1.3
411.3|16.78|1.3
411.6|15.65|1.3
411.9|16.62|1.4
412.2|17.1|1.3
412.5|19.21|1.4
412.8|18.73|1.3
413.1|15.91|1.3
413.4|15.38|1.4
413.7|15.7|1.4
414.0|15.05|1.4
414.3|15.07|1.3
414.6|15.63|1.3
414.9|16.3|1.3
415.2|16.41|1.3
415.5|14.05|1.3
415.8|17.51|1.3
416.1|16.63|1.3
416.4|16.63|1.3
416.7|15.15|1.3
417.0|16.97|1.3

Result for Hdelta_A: -0.06 nm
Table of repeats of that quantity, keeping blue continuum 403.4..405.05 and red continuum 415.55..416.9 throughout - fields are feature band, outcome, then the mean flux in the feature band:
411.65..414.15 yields -0.051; 16.7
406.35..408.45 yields 0.082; 15.7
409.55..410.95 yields 0.093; 15.3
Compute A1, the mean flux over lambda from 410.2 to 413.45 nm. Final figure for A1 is 16.5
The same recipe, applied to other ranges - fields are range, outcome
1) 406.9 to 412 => 16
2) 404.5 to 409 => 16.3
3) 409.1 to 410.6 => 15.1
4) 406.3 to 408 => 15.4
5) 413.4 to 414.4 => 15.3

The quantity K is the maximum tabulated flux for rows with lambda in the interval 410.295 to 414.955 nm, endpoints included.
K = 19.21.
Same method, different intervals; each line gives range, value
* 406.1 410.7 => 18.66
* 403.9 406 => 18.36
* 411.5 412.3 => 17.1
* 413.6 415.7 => 16.41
